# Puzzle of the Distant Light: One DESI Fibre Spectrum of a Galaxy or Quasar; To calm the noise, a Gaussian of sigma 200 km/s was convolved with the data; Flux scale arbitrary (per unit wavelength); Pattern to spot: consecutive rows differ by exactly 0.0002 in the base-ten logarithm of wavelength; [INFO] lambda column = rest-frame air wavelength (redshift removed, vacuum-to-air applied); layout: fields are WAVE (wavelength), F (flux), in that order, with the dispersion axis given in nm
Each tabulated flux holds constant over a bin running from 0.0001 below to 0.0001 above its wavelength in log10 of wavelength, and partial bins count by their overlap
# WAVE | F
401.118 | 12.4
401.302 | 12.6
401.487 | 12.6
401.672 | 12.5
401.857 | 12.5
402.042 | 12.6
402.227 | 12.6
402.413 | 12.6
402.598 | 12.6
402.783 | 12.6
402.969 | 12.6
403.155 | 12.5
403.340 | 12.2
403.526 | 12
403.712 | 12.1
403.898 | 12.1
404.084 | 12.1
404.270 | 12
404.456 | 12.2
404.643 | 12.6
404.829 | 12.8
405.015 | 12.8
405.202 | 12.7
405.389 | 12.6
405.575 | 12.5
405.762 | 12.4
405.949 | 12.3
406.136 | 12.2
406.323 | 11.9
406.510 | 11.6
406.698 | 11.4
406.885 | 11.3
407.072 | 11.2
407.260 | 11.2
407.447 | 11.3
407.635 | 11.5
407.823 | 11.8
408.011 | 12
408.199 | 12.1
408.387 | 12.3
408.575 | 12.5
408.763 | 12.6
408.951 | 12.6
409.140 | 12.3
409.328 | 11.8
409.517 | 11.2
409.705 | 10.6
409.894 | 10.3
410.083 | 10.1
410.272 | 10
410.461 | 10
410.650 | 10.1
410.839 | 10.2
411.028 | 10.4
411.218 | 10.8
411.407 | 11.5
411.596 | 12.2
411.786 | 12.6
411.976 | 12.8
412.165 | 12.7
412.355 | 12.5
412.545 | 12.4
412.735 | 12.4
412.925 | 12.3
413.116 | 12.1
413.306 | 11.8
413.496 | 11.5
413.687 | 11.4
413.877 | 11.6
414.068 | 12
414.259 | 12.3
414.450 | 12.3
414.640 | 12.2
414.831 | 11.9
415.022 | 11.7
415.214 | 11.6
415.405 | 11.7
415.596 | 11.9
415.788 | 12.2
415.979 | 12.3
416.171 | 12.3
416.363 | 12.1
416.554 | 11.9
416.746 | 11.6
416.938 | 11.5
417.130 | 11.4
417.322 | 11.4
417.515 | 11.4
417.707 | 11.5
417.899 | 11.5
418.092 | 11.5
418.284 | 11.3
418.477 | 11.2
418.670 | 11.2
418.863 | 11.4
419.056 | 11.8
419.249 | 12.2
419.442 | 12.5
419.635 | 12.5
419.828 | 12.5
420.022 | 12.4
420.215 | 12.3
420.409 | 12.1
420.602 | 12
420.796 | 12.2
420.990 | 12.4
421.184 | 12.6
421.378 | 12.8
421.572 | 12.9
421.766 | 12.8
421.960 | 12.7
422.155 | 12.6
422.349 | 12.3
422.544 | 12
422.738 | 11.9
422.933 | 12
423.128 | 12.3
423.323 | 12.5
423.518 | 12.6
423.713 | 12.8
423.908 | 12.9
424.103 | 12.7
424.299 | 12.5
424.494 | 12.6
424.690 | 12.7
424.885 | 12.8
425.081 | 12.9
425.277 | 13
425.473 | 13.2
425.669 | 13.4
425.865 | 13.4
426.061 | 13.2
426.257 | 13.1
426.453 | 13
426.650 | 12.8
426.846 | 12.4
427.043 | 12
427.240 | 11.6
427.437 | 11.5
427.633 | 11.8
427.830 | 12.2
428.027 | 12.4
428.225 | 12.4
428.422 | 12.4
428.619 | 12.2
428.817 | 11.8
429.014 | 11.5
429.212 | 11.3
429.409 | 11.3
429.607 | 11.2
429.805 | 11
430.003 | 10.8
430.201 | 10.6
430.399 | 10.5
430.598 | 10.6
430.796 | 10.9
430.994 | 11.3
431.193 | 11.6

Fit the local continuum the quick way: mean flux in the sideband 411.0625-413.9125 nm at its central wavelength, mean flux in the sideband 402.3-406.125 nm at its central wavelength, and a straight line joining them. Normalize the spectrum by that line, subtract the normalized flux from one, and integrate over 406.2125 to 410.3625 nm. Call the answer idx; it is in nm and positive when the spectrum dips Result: 0.23 nm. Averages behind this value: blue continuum 12.4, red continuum 12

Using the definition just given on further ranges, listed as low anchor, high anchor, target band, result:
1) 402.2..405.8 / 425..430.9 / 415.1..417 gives 0.047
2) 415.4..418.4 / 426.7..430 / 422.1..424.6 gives -0.143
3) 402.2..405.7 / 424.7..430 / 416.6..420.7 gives 0.186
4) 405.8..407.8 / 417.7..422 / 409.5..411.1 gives 0.200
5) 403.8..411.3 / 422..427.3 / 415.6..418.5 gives 0.122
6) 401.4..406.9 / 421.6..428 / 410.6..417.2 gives 0.316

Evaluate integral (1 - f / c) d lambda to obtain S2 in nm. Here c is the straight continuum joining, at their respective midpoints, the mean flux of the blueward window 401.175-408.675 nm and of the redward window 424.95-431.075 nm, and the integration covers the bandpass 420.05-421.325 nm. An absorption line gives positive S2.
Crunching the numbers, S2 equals -0.02 nm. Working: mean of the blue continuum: 12.2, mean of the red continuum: 12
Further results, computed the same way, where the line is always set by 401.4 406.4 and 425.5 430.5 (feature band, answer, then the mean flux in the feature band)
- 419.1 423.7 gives -0.11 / 12.4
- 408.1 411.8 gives 0.31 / 11.3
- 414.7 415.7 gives 0.04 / 11.8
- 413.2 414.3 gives 0.05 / 11.7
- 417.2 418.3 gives 0.07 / 11.4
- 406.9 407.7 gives 0.07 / 11.3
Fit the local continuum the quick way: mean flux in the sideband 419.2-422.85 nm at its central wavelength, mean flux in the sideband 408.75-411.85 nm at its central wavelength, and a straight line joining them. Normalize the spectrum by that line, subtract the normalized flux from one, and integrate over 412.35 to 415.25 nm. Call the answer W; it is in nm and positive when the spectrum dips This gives -0.12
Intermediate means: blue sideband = 11.1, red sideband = 12.4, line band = 12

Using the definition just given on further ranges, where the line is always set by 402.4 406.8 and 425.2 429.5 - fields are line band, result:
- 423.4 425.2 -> -0.05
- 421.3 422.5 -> -0.03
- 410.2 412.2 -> 0.18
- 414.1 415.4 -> 0.04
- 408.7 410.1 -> 0.09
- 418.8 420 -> 0.01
